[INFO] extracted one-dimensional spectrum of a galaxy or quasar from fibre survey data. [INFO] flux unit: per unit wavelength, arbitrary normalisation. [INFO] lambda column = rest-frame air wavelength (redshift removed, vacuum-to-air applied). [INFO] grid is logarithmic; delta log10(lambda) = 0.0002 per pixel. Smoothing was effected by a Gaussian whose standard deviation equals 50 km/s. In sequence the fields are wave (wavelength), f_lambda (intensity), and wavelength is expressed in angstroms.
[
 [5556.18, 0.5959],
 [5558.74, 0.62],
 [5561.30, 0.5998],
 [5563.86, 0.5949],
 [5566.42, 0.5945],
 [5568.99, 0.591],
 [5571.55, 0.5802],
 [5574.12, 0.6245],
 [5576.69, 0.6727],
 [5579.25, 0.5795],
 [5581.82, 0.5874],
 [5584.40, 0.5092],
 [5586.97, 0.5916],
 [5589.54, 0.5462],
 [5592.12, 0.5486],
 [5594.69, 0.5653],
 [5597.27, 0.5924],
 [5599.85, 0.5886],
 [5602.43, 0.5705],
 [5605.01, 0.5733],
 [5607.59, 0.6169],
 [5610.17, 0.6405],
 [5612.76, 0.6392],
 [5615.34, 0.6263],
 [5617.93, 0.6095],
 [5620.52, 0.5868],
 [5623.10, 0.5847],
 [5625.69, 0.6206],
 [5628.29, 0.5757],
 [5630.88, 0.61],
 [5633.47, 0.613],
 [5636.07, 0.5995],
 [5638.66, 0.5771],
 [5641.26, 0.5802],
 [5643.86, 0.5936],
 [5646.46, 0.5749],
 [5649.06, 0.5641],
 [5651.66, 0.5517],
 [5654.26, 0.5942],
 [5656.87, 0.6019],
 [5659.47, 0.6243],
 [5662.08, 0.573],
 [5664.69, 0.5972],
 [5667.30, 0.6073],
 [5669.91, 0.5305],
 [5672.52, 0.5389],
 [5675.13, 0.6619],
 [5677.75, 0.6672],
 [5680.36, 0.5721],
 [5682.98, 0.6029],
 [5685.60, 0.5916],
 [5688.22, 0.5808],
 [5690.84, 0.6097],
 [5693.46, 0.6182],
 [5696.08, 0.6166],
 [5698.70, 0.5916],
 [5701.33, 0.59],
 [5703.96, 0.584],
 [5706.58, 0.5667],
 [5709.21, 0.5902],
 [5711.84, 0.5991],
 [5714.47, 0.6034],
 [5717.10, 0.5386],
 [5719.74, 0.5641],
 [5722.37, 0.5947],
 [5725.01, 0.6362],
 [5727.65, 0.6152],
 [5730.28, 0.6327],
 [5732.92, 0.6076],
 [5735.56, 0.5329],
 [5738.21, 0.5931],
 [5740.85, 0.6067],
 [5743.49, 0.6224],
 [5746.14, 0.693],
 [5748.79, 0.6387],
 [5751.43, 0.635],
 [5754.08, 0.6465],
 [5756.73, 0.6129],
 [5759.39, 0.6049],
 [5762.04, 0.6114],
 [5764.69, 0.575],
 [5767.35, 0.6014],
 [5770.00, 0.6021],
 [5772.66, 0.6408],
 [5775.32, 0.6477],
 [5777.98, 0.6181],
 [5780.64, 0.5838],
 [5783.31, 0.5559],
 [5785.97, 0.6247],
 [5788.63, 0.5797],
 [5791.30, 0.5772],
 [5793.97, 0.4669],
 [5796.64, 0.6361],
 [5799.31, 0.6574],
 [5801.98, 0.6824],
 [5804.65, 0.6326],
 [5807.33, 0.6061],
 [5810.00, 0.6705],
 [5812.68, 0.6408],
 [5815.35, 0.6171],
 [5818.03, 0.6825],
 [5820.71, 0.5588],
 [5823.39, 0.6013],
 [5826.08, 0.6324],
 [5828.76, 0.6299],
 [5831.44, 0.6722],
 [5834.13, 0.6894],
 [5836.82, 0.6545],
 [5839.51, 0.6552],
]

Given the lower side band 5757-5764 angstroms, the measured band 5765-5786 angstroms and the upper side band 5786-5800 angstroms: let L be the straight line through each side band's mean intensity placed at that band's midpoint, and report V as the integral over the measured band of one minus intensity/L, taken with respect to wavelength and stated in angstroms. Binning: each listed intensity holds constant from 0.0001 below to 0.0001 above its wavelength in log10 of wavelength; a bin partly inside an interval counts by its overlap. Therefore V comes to -0.4 angstroms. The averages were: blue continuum 0.606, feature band 0.607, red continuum 0.584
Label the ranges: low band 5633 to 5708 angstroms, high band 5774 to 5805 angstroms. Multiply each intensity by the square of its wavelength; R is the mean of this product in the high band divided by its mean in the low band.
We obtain 1.06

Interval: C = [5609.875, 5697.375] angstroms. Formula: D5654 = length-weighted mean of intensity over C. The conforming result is 0.598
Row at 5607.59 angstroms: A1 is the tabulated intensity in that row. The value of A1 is 0.6169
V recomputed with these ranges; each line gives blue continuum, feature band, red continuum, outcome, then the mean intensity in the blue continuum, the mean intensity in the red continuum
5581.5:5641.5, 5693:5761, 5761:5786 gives -0.5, 0.59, 0.605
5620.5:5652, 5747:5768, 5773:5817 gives -0.4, 0.588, 0.613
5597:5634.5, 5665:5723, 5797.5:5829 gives 2.2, 0.603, 0.635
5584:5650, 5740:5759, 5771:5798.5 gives -1.4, 0.59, 0.594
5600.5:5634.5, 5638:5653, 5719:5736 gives 0.8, 0.605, 0.602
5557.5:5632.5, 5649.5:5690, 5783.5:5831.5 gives 0.7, 0.595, 0.618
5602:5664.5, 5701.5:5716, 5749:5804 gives 0.4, 0.596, 0.609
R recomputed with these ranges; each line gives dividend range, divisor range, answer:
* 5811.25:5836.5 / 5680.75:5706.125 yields 1.12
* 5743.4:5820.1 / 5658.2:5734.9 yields 1.07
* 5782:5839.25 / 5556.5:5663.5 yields 1.13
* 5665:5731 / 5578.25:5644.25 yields 1.04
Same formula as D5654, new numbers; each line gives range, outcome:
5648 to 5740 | 0.593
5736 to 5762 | 0.624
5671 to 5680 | 0.615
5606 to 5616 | 0.63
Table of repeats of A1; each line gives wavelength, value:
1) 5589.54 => 0.5462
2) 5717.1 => 0.5386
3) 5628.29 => 0.5757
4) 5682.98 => 0.6029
